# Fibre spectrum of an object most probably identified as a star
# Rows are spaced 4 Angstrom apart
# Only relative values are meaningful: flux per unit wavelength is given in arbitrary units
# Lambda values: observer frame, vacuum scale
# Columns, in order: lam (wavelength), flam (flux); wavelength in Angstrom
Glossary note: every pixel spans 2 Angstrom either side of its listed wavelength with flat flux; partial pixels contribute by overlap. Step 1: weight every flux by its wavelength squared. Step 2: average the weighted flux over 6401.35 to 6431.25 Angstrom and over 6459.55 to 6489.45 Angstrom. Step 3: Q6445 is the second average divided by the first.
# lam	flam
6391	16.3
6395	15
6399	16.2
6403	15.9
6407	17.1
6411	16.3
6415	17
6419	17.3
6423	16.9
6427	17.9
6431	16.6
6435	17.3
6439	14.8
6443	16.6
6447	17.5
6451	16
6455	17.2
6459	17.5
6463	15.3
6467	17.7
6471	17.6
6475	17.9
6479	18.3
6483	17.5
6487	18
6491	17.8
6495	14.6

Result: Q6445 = 1.1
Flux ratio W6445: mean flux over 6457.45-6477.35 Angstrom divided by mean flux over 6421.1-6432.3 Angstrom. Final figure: 1.00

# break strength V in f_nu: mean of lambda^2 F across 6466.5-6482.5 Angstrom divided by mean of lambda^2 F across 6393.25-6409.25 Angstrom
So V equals 1.14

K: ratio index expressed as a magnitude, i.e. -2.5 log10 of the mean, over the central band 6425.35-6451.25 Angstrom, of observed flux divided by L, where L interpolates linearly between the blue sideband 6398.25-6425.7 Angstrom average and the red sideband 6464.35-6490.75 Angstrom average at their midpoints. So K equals 0.03 mag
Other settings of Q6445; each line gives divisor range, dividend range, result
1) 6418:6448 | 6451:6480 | 1.03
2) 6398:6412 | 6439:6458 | 1.03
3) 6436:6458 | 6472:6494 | 1.09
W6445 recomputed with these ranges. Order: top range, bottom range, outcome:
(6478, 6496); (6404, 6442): 1.03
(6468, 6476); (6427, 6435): 1.04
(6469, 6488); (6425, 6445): 1.07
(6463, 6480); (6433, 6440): 1.08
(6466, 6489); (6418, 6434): 1.04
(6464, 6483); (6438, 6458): 1.07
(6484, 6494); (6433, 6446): 1.07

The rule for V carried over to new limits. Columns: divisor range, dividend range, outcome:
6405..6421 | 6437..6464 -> 0.98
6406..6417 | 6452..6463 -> 1.02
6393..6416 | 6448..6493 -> 1.09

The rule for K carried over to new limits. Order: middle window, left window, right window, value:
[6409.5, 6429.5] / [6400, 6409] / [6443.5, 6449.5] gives -0.024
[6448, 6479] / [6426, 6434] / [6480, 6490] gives 0.027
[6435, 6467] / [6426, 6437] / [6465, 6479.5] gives 0.061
